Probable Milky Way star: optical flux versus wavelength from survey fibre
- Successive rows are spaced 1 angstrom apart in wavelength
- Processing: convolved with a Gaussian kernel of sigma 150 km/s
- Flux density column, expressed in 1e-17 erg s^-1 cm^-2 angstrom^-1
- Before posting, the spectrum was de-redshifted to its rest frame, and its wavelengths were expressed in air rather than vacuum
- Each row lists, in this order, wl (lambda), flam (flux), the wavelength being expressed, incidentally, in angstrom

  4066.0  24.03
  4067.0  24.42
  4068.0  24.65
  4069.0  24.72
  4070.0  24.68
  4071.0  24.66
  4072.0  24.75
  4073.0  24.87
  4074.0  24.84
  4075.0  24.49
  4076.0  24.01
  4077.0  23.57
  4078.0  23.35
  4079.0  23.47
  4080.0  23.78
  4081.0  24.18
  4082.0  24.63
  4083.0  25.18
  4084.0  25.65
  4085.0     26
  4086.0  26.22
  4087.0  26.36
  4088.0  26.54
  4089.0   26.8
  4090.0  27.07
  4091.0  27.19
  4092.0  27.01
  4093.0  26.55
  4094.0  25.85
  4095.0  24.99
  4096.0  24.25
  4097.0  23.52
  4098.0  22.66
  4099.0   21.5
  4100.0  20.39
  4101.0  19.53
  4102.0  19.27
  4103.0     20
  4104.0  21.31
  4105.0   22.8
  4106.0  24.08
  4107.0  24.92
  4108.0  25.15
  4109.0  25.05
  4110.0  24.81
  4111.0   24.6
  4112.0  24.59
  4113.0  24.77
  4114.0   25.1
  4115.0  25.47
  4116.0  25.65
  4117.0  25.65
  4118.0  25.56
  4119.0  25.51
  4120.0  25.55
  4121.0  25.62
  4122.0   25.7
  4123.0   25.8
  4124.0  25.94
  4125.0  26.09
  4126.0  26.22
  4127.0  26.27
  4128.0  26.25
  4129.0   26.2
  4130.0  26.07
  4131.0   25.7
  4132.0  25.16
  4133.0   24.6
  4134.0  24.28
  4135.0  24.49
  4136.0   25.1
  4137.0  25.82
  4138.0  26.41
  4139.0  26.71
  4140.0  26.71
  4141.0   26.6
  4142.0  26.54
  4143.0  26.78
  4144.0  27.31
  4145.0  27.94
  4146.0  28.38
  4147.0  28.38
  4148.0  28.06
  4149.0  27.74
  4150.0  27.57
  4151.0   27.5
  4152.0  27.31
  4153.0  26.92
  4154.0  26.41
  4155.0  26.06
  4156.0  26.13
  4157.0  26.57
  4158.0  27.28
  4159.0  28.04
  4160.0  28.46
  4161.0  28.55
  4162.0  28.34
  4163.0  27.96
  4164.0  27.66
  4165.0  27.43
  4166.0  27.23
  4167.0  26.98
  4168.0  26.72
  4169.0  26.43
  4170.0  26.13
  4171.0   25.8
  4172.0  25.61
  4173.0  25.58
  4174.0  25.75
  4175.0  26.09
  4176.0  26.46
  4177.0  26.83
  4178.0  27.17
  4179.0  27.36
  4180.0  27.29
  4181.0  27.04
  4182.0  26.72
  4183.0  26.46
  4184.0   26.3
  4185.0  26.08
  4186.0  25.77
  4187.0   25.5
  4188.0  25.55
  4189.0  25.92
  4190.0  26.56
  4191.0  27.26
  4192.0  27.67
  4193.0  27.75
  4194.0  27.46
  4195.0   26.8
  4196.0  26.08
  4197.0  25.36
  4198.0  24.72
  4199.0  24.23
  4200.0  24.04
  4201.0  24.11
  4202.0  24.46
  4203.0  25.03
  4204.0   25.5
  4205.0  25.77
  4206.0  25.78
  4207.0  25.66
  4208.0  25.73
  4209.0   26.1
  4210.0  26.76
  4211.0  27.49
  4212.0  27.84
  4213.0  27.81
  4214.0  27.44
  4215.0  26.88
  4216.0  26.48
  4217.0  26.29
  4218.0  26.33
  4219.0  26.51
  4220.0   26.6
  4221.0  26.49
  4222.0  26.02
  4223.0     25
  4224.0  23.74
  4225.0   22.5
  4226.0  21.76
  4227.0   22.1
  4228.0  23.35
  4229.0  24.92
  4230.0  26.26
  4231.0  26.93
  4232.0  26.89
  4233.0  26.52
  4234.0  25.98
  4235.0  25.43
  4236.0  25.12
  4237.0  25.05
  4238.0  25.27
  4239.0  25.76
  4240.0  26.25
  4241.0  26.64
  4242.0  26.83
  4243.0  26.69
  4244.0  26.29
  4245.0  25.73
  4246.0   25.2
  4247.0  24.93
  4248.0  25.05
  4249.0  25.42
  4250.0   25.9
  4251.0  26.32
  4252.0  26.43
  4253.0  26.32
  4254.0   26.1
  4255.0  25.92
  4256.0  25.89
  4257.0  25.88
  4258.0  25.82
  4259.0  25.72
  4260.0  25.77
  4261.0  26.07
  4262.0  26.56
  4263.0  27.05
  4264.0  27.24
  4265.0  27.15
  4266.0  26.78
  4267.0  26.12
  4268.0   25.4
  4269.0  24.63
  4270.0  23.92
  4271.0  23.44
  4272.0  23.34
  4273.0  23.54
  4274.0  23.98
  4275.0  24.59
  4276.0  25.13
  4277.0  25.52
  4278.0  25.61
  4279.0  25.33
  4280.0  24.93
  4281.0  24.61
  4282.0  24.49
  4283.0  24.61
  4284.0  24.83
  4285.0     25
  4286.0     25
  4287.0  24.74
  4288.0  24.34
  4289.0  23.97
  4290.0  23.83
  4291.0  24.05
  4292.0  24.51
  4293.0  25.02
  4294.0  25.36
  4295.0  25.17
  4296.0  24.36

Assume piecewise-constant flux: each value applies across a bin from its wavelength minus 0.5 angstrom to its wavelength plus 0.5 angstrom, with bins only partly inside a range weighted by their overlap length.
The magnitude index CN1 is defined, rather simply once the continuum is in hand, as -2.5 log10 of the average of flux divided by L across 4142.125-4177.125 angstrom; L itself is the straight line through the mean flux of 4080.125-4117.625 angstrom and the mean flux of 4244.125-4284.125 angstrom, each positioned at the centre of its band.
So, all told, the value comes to -0.10 mag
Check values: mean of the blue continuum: 24.5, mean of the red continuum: 25.4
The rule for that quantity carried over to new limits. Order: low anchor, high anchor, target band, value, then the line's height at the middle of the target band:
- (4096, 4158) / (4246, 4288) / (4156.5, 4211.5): -0.045 mag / 25.4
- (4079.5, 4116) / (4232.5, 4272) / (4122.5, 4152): -0.071 mag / 24.8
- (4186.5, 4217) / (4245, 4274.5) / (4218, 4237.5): 0.031 mag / 25.9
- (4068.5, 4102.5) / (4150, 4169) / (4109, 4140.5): 0.018 mag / 26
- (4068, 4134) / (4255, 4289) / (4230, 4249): -0.033 mag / 25.1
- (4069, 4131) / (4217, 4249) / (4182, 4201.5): -0.033 mag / 25.2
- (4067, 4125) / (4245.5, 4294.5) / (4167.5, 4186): -0.064 mag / 24.9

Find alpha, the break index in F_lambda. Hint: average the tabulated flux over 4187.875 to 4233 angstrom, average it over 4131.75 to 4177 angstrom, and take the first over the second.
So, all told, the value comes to 0.96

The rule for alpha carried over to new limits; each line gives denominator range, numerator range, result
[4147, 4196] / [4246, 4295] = 0.94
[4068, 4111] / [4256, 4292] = 1.03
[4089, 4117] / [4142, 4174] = 1.13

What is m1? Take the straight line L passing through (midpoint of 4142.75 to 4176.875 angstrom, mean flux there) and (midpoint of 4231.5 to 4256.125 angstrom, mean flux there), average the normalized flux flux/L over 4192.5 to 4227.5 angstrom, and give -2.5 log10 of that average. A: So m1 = 0.03 mag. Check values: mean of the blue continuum 27.1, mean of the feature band 25.7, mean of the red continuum 25.9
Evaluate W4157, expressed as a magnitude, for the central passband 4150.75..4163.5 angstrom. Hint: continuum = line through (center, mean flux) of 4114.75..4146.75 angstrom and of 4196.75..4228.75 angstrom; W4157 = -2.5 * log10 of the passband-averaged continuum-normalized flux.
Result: -0.06 mag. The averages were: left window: 26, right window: 25.4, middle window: 27.3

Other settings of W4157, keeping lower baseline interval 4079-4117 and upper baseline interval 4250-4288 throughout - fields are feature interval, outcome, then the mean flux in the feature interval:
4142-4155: -0.11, 27.4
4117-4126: -0.05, 25.7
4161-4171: -0.10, 27.2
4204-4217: -0.06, 26.6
